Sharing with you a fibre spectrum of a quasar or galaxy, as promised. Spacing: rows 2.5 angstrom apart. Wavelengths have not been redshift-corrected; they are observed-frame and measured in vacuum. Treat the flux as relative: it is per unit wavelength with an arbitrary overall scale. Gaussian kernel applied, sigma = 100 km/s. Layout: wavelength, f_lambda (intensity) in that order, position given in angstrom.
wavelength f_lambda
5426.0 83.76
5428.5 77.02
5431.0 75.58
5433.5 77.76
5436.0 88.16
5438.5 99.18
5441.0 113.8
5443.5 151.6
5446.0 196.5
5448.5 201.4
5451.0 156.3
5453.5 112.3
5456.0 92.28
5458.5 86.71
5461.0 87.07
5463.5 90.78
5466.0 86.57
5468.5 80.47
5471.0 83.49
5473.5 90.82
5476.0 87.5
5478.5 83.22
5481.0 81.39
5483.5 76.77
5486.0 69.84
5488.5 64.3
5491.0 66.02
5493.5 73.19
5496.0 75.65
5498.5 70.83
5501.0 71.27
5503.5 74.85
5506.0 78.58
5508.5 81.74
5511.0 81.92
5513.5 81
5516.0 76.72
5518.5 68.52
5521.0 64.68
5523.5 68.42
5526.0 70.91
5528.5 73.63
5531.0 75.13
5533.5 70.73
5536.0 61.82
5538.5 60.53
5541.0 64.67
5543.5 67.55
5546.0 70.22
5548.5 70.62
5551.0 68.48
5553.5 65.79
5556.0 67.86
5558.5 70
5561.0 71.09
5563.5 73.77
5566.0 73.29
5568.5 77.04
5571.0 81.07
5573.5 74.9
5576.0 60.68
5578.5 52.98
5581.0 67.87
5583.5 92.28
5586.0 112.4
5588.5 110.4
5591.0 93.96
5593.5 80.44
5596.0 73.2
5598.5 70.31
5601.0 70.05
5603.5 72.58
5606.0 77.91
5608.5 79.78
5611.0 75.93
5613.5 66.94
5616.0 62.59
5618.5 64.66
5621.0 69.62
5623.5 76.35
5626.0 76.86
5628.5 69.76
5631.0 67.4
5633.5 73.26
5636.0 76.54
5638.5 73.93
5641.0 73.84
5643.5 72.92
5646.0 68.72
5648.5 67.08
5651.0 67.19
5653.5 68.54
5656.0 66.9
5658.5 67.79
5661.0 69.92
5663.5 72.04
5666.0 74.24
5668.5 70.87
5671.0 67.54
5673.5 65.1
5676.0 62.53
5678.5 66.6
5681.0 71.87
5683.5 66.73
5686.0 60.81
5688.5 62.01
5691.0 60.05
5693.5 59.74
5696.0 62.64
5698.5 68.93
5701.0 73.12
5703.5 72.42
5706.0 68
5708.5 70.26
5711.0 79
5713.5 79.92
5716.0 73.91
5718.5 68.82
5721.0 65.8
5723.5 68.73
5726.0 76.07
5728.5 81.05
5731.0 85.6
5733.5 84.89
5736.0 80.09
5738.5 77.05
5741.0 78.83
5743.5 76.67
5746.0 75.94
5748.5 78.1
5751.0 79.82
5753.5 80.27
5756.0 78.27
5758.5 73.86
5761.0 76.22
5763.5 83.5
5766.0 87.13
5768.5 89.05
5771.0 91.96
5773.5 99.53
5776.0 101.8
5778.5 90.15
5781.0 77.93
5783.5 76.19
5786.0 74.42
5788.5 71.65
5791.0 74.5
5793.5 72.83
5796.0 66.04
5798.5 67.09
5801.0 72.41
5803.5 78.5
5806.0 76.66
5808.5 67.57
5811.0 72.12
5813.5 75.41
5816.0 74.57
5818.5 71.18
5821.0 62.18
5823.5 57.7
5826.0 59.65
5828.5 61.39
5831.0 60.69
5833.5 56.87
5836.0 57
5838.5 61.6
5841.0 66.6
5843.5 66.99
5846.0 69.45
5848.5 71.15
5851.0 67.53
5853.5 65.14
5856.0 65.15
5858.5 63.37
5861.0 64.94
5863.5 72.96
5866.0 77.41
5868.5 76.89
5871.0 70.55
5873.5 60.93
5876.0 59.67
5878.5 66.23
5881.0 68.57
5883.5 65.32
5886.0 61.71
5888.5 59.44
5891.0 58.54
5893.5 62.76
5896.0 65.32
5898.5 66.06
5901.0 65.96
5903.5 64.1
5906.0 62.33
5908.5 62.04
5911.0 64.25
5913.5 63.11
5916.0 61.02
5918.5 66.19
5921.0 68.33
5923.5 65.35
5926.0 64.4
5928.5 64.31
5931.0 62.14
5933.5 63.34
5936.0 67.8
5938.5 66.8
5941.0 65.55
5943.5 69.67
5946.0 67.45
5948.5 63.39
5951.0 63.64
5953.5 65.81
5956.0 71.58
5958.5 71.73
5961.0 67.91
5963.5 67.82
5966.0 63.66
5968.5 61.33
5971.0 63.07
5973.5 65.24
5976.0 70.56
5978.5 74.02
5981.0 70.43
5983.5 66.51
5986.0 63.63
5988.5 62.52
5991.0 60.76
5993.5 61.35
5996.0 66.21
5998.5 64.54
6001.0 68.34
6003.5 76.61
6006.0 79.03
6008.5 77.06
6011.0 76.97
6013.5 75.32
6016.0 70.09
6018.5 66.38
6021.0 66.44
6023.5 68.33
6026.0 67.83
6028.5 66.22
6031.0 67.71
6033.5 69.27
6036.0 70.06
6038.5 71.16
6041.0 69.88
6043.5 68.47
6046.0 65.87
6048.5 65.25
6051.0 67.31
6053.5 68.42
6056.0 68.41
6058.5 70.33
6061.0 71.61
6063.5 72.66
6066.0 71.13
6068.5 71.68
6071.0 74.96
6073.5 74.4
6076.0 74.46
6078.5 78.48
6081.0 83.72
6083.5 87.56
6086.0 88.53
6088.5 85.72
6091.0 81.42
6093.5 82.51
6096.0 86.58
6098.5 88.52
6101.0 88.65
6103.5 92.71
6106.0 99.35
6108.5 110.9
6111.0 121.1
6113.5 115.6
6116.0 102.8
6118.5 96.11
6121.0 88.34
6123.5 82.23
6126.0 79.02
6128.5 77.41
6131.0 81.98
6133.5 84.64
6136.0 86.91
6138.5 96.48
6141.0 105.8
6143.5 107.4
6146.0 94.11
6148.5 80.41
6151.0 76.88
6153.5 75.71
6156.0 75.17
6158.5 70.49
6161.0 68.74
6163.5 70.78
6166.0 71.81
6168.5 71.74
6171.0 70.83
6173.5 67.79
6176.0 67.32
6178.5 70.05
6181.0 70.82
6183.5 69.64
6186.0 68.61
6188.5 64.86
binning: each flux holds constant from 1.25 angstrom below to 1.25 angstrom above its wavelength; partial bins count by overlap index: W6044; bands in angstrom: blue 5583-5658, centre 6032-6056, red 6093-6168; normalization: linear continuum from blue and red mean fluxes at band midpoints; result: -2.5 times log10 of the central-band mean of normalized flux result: 0.253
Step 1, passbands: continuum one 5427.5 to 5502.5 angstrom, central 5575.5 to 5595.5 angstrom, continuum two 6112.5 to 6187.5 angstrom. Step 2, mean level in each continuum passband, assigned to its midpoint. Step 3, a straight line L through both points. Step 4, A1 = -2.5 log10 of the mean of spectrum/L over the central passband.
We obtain 0.11 mag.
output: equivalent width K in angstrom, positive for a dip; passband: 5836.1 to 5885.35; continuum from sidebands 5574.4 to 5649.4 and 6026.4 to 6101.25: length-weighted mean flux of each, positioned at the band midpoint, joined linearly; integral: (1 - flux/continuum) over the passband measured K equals 5.1 angstrom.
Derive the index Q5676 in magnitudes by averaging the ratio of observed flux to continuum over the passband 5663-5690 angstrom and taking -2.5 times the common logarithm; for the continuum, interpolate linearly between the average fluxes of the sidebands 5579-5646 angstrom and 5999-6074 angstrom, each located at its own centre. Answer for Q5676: 0.13 mag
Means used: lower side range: 76.6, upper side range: 70.5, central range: 67.1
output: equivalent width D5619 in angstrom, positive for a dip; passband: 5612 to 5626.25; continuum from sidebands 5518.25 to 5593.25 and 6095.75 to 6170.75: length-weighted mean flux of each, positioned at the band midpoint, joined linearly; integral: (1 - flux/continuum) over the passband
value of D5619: 1.14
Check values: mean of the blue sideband 73.5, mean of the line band 69.1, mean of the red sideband 88.1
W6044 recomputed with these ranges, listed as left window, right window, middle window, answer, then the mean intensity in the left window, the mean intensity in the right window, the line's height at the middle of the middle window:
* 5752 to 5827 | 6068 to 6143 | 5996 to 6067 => 0.23 mag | 76.7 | 89.3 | 86.4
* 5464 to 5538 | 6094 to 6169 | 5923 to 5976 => 0.27 mag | 75.5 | 88.4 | 84.7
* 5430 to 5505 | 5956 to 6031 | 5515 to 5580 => 0.30 mag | 95.5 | 68.3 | 91.4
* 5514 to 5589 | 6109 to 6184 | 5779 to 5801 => 0.06 mag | 72.5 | 83.7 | 77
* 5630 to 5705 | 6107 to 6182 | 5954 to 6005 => 0.18 mag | 68.4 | 84.7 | 79.1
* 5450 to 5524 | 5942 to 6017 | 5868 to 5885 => 0.07 mag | 82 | 68.2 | 71.1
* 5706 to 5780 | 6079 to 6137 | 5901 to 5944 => 0.30 mag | 80.2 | 90.8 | 85.4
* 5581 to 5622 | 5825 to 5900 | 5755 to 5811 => -0.14 mag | 79.3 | 65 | 69.4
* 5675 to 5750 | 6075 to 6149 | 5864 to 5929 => 0.23 mag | 71.9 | 91.1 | 80.8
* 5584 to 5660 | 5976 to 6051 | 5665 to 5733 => 0.06 mag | 75.1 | 68.8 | 73.9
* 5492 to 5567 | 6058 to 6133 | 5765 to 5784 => -0.16 mag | 71.4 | 86.2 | 77.8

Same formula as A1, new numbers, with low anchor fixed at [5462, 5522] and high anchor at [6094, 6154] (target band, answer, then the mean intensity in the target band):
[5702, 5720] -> 0.14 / 73.1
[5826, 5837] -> 0.40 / 59.1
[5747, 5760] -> 0.08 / 78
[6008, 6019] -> 0.22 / 73.4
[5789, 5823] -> 0.19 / 71.3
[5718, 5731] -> 0.13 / 73.6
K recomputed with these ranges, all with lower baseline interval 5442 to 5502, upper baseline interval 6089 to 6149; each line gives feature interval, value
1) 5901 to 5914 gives 4.3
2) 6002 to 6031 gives 6.8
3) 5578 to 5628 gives 9.8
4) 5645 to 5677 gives 9.3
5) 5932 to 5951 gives 5.7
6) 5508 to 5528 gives 4.8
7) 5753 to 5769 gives 2.5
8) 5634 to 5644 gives 2.3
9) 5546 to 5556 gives 2.9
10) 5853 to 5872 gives 5.0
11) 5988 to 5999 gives 3.6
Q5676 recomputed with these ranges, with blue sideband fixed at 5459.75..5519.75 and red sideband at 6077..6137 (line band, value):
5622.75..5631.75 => 0.12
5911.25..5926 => 0.32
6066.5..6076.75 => 0.21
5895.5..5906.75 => 0.31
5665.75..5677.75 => 0.21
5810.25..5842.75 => 0.30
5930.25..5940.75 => 0.31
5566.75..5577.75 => 0.11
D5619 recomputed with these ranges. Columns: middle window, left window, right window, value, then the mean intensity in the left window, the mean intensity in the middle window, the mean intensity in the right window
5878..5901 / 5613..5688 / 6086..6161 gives 4.6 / 69.3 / 63.8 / 89.8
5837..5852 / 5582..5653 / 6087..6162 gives 2.8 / 76.2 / 67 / 89.5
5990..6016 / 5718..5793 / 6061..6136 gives 4.4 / 80.2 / 70.7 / 86.7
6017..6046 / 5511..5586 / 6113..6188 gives 4.0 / 71.3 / 68.2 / 81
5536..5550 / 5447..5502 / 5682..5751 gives 3.2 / 90.9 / 66.3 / 72.5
